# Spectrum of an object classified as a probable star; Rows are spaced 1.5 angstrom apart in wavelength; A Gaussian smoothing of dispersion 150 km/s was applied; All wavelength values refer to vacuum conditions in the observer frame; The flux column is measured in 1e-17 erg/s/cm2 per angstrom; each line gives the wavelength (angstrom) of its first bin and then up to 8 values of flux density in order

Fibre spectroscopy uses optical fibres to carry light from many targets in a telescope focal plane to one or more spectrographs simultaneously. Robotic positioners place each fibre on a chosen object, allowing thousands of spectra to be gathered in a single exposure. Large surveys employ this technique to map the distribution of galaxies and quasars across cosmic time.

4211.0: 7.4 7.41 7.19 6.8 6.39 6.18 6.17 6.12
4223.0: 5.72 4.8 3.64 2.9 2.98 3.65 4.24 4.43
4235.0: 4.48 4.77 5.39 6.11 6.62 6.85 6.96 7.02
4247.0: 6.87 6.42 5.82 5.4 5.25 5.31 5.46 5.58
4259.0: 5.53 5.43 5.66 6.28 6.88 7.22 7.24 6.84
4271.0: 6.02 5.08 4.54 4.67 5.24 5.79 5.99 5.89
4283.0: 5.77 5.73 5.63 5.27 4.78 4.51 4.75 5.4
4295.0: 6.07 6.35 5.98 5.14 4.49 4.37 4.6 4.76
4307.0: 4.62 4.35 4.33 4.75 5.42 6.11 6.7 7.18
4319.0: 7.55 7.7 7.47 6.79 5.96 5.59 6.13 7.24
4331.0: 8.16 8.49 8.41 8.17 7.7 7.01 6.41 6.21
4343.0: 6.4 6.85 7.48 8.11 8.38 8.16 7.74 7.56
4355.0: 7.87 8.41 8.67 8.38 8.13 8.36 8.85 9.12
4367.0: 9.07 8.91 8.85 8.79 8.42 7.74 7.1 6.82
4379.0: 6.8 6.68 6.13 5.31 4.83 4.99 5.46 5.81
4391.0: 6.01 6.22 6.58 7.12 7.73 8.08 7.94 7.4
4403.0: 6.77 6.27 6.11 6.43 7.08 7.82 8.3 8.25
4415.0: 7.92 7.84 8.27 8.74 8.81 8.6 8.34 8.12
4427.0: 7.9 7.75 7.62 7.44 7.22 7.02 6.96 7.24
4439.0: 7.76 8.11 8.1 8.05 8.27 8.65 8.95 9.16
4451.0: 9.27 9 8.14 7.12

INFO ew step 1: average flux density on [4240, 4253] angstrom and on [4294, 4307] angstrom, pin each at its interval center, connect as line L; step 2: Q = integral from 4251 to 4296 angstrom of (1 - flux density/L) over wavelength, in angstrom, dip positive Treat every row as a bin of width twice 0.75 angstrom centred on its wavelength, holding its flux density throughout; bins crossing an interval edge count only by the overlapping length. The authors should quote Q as 1.2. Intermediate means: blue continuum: 6.42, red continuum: 5.19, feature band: 5.65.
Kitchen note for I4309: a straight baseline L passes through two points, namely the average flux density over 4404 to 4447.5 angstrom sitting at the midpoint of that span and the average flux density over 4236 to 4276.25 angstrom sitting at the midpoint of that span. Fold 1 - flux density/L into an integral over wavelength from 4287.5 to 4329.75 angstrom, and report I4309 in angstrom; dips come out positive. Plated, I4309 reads 5.7 angstrom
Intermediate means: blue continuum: 5.98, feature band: 5.66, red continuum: 7.77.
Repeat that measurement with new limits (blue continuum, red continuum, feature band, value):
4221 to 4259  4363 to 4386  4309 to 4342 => -0.20 angstrom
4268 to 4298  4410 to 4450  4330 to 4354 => -3.78 angstrom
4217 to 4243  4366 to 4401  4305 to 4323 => 0.58 angstrom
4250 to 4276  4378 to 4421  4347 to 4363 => -3.91 angstrom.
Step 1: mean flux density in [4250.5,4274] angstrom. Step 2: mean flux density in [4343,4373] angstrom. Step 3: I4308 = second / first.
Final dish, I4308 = 1.40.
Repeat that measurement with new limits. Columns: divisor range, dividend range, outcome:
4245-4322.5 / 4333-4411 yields 1.29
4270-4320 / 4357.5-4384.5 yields 1.45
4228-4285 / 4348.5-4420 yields 1.32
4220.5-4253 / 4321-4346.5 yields 1.34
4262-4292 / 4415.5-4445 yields 1.38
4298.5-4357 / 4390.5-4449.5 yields 1.16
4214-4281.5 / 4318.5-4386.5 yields 1.33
